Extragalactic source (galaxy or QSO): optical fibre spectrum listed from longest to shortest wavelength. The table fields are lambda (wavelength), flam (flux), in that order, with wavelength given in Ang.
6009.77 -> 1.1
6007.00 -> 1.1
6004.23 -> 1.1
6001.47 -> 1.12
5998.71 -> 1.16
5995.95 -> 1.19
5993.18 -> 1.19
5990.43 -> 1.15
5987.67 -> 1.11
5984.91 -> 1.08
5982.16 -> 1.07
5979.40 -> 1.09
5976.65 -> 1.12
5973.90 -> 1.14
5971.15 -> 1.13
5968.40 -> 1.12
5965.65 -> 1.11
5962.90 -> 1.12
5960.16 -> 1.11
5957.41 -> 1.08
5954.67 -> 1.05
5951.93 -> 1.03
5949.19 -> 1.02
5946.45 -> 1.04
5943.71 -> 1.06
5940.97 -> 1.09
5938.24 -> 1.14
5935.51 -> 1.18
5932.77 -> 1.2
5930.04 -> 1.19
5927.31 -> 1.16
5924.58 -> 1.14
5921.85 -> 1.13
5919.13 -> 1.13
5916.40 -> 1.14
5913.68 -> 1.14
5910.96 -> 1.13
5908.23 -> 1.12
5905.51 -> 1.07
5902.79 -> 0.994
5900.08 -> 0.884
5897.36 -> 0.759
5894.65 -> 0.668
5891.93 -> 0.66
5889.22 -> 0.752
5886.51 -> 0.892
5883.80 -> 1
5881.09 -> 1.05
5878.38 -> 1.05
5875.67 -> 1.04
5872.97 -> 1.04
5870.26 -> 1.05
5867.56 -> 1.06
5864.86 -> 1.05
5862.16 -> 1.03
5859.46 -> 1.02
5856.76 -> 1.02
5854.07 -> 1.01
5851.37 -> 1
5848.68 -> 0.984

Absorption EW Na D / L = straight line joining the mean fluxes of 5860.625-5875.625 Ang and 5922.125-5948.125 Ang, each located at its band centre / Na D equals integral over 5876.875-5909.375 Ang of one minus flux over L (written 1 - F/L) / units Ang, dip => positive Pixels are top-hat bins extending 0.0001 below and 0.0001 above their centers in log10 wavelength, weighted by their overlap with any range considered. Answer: 5.1 Ang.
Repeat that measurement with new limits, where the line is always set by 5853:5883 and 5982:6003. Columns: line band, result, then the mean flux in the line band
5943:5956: 0.8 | 1.04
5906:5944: -2.0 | 1.14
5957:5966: 0.0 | 1.11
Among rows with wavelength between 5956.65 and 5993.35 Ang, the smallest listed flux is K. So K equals 1.07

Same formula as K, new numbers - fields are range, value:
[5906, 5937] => 1.12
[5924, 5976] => 1.02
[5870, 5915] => 0.66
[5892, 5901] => 0.668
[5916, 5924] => 1.13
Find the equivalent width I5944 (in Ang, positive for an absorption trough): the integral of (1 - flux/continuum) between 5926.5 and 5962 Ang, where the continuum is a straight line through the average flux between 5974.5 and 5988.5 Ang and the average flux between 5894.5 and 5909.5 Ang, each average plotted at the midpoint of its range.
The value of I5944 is -2.9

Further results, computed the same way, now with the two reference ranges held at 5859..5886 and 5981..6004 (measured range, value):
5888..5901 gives 3.9 Ang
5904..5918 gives -0.7 Ang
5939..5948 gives 0.2 Ang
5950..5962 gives 0.4 Ang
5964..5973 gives -0.1 Ang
